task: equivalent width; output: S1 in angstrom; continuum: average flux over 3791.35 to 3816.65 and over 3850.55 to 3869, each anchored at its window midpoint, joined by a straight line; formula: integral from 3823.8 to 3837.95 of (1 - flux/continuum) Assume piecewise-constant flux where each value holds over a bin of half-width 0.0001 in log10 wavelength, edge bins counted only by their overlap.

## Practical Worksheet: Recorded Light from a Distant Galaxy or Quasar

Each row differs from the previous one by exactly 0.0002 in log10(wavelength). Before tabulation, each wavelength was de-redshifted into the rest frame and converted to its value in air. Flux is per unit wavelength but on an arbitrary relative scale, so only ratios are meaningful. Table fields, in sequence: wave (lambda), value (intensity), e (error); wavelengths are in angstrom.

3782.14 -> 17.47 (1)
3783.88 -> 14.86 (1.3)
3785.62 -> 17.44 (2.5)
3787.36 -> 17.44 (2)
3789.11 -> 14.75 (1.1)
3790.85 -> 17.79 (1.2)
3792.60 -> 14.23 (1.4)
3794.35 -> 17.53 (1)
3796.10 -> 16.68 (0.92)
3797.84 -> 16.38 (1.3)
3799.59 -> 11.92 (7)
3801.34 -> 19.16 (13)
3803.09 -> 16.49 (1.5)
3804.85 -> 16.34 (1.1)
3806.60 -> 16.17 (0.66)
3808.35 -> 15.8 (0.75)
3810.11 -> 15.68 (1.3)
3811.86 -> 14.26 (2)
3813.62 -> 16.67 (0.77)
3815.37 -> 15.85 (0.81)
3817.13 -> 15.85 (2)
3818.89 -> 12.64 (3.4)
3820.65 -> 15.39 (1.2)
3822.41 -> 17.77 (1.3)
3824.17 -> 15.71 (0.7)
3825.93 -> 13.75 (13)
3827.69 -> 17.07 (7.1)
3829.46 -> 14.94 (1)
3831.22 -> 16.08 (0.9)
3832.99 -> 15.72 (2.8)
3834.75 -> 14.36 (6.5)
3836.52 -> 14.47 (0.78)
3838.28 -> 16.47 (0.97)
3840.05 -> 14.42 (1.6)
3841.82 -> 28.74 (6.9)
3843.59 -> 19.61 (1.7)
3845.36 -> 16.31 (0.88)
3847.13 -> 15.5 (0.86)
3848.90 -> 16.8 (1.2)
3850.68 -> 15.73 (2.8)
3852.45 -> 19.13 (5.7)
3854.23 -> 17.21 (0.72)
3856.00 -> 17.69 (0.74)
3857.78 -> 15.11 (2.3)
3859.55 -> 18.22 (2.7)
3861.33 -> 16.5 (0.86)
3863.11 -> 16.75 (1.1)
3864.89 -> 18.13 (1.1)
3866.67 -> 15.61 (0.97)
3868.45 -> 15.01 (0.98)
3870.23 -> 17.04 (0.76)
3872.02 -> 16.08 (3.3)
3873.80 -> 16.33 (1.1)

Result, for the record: 1.0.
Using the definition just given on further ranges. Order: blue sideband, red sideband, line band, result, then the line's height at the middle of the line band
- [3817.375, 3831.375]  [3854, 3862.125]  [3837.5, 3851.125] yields -1.4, 16.3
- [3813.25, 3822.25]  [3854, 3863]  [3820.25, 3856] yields -1.4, 16.2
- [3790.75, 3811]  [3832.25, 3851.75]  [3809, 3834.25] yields 1.7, 16.6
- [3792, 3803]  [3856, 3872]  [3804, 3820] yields 0.7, 16.2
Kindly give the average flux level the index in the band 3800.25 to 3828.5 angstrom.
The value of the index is 15.9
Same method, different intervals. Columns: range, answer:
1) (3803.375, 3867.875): 16.5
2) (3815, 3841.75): 15.8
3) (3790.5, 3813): 16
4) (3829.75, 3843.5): 17.2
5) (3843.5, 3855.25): 17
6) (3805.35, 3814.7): 15.8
